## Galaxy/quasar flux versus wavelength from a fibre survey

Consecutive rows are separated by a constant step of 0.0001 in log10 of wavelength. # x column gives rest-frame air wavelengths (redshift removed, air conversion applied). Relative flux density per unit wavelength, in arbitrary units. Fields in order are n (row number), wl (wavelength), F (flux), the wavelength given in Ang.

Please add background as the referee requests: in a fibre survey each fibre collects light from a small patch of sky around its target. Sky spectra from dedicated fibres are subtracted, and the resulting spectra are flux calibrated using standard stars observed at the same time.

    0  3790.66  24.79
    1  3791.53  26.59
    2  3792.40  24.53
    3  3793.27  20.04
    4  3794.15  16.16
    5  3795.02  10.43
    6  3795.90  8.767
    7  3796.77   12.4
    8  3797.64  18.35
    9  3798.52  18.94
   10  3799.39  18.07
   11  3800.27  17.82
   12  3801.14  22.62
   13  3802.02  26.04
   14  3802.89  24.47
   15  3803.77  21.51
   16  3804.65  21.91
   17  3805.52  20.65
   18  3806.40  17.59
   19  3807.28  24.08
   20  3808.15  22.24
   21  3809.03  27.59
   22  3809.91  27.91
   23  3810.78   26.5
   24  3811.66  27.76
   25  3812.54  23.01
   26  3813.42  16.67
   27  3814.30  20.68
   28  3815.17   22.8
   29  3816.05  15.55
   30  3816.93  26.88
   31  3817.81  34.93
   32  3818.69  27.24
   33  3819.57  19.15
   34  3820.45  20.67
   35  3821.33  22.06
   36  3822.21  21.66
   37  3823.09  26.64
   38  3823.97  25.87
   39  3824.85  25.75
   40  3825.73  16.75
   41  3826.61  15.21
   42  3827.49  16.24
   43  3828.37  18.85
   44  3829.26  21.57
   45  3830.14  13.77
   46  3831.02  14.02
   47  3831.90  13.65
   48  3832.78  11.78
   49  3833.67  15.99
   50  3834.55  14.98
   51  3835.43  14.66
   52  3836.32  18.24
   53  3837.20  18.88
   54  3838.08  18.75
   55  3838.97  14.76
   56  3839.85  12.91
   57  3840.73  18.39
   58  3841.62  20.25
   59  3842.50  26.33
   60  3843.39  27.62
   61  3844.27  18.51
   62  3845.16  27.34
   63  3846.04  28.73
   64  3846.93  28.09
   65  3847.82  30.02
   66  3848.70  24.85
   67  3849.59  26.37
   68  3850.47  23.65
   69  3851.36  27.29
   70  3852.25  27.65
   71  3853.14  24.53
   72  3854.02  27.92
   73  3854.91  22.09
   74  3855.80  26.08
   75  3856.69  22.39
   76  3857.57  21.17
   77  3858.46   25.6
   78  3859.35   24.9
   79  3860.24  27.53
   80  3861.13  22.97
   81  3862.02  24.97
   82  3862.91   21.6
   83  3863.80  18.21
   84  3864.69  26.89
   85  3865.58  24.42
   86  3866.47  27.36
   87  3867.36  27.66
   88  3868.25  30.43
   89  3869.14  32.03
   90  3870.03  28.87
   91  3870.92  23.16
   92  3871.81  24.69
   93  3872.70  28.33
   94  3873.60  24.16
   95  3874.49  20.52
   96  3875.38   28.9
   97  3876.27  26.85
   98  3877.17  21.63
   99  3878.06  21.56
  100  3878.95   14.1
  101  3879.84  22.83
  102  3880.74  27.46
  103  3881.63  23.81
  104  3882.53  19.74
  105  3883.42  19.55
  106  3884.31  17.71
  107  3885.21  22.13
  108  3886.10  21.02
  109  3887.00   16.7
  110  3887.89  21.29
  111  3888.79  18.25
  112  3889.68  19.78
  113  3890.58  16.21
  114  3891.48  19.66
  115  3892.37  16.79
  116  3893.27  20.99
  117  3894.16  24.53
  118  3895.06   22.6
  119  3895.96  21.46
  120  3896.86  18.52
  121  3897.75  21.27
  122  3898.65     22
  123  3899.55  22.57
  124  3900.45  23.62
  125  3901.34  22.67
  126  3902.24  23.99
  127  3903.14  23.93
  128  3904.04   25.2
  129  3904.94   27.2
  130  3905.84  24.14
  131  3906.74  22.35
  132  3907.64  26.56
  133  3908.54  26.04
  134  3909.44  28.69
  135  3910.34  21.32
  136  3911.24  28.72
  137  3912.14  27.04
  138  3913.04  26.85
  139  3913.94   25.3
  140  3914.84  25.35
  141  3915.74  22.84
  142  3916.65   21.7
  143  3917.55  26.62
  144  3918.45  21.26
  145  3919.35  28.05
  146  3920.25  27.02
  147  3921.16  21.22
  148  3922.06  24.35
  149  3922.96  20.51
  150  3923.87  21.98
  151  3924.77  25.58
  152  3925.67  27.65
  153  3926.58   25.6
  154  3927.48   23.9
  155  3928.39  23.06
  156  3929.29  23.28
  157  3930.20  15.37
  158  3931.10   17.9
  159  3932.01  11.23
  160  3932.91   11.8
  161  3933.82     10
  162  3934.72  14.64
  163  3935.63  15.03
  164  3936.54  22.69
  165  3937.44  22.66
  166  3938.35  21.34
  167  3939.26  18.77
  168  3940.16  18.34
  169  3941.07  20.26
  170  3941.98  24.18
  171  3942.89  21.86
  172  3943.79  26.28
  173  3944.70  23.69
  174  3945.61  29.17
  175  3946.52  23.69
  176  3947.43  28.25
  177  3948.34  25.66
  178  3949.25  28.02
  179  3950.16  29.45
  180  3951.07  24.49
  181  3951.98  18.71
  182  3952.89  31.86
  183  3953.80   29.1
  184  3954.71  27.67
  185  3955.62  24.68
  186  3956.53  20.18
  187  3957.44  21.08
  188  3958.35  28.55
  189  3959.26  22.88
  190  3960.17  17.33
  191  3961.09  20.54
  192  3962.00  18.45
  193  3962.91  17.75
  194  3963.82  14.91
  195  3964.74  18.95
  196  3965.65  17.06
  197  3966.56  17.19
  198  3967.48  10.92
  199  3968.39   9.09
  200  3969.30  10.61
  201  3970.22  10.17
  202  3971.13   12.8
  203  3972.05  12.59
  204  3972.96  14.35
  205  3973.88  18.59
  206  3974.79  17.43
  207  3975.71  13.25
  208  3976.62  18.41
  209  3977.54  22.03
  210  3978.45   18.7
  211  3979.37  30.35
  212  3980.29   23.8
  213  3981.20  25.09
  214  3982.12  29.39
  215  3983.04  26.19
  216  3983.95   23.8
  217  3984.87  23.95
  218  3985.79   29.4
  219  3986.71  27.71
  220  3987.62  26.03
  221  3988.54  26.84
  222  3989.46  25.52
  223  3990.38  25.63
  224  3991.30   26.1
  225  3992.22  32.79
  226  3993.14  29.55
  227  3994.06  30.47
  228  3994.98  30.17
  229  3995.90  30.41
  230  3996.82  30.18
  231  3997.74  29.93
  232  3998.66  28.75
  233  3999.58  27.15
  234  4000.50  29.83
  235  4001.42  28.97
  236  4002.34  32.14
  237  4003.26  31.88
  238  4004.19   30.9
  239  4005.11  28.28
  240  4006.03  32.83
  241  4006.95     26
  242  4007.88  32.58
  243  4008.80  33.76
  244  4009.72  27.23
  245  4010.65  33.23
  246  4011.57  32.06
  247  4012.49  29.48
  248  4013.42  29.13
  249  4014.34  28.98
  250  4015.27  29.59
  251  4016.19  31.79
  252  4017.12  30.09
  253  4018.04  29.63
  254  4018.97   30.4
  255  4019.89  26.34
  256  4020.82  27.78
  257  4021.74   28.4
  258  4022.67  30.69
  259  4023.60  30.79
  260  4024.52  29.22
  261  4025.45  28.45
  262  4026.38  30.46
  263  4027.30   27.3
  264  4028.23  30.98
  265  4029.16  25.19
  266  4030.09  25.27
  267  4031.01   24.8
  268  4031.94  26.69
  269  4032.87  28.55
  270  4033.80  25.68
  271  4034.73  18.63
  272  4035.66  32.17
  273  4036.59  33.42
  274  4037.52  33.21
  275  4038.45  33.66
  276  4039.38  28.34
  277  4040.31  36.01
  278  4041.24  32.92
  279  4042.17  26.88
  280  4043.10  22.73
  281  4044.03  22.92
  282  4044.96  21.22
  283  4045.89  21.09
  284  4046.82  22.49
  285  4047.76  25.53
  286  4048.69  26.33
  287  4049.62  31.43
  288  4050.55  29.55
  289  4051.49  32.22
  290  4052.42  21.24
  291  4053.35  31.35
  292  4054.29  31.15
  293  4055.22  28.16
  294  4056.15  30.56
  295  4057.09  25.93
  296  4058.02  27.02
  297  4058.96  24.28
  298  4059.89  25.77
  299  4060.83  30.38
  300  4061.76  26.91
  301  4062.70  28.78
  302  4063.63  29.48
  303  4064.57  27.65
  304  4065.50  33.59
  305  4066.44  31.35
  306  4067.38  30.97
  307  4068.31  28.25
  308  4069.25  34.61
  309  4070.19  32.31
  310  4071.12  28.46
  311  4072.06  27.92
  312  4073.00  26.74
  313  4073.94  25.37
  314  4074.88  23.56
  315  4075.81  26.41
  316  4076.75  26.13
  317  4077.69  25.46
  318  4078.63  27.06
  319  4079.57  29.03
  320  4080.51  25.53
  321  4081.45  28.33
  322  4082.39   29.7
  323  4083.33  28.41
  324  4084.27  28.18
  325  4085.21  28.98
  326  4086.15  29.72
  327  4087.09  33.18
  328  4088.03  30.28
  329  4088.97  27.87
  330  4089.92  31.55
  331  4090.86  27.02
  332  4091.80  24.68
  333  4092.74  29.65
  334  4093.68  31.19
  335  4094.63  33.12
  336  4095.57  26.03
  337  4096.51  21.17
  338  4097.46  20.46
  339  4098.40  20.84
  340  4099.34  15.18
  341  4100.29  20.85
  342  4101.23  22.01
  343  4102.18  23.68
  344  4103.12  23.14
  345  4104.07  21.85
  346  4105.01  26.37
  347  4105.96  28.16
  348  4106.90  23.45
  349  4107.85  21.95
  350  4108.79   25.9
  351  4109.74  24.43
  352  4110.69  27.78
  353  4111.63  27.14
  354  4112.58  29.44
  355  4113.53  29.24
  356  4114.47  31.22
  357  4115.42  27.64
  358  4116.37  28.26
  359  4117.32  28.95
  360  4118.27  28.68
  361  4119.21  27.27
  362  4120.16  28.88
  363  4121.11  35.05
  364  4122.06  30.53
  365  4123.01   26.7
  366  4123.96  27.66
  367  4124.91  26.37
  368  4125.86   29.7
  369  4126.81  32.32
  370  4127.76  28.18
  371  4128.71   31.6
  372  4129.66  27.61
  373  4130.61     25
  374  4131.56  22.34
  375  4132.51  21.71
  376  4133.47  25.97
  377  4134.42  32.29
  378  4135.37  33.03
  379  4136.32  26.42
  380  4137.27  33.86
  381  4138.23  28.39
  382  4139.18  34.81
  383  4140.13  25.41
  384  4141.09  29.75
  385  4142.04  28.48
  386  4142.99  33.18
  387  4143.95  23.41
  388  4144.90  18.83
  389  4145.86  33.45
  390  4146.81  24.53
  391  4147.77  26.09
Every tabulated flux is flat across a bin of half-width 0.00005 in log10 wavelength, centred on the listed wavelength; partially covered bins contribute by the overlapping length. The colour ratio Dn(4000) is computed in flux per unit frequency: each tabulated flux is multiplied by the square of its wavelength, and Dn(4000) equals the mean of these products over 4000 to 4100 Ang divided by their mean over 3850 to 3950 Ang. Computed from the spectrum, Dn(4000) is 1.3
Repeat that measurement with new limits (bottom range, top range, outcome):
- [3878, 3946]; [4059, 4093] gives 1.41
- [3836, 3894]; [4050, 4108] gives 1.31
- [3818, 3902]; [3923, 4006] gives 1.09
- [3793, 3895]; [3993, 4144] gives 1.44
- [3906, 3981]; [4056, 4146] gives 1.39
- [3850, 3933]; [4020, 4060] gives 1.28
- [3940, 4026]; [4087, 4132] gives 1.14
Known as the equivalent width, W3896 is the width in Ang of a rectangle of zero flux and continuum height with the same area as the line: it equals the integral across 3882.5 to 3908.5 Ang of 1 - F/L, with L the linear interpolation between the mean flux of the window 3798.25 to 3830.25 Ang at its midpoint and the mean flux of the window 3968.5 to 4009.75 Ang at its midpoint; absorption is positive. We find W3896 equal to 2.3 Ang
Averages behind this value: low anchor 22.2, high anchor 25.3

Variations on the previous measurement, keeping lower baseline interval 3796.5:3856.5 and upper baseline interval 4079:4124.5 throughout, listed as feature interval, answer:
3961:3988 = 5.8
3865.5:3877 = -2.1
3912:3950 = 2.1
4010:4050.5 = -4.4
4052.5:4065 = -0.9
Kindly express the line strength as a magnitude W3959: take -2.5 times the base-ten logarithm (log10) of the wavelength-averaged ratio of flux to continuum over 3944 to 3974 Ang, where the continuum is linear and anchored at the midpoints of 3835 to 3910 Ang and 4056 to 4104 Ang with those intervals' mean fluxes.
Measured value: 0.20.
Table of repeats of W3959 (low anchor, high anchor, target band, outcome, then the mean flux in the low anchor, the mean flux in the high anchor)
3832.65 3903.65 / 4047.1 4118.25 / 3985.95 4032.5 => -0.14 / 22.7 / 27.4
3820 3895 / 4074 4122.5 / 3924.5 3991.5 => 0.13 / 22.1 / 26.9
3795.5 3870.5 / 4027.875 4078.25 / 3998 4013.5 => -0.14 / 22.2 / 27.9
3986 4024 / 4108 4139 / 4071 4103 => 0.09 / 29.5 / 28.4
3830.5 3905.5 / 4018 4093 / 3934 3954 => 0.07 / 22.5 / 28.2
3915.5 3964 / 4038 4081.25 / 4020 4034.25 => -0.06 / 22.3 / 27.9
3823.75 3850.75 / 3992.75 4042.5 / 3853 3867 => -0.15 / 20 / 29.6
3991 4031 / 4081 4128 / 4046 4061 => 0.04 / 29.6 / 27.2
